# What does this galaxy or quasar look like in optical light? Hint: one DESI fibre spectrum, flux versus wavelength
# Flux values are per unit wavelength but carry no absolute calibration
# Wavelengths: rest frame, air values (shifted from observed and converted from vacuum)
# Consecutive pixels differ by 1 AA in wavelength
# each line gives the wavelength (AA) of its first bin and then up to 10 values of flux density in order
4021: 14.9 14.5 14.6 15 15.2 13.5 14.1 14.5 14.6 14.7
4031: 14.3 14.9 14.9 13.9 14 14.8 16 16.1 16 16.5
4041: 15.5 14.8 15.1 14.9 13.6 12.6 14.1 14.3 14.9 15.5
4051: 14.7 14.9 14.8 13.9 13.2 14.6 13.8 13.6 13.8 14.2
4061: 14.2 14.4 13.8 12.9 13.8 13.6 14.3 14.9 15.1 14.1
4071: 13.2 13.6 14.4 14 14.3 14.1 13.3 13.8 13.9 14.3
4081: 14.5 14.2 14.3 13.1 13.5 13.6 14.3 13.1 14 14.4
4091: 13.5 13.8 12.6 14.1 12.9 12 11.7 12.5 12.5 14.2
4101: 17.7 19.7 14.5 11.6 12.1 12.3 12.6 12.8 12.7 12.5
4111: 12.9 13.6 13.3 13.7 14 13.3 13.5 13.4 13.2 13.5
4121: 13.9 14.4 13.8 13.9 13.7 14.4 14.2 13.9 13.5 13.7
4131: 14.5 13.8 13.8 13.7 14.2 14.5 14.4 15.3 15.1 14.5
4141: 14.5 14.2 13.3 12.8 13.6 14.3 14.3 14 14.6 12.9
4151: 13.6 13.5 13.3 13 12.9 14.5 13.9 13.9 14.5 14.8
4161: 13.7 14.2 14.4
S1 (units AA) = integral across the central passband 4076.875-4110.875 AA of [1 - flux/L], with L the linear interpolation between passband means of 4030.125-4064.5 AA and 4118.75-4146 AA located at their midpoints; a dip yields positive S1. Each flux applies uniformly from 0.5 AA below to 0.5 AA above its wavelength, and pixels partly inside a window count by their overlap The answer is 1.5 AA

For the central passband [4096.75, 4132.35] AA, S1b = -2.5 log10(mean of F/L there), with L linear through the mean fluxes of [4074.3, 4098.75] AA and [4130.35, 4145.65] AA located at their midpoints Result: 0.02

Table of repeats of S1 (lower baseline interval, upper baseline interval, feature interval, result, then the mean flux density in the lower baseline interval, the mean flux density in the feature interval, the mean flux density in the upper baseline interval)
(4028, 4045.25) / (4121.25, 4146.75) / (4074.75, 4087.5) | 0.6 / 15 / 13.9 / 14.1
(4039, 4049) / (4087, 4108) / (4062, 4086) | 0.2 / 14.7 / 14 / 13.6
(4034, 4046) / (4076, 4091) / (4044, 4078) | 0.9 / 15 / 14.1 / 13.9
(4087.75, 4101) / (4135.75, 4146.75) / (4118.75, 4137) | 0.0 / 13.3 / 13.9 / 14.2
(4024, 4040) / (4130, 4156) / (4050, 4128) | 3.1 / 14.8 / 13.8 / 13.9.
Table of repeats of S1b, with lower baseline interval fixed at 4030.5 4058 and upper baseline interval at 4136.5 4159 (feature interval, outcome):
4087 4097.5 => 0.08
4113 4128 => 0.03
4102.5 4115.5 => 0.10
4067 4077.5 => 0.03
